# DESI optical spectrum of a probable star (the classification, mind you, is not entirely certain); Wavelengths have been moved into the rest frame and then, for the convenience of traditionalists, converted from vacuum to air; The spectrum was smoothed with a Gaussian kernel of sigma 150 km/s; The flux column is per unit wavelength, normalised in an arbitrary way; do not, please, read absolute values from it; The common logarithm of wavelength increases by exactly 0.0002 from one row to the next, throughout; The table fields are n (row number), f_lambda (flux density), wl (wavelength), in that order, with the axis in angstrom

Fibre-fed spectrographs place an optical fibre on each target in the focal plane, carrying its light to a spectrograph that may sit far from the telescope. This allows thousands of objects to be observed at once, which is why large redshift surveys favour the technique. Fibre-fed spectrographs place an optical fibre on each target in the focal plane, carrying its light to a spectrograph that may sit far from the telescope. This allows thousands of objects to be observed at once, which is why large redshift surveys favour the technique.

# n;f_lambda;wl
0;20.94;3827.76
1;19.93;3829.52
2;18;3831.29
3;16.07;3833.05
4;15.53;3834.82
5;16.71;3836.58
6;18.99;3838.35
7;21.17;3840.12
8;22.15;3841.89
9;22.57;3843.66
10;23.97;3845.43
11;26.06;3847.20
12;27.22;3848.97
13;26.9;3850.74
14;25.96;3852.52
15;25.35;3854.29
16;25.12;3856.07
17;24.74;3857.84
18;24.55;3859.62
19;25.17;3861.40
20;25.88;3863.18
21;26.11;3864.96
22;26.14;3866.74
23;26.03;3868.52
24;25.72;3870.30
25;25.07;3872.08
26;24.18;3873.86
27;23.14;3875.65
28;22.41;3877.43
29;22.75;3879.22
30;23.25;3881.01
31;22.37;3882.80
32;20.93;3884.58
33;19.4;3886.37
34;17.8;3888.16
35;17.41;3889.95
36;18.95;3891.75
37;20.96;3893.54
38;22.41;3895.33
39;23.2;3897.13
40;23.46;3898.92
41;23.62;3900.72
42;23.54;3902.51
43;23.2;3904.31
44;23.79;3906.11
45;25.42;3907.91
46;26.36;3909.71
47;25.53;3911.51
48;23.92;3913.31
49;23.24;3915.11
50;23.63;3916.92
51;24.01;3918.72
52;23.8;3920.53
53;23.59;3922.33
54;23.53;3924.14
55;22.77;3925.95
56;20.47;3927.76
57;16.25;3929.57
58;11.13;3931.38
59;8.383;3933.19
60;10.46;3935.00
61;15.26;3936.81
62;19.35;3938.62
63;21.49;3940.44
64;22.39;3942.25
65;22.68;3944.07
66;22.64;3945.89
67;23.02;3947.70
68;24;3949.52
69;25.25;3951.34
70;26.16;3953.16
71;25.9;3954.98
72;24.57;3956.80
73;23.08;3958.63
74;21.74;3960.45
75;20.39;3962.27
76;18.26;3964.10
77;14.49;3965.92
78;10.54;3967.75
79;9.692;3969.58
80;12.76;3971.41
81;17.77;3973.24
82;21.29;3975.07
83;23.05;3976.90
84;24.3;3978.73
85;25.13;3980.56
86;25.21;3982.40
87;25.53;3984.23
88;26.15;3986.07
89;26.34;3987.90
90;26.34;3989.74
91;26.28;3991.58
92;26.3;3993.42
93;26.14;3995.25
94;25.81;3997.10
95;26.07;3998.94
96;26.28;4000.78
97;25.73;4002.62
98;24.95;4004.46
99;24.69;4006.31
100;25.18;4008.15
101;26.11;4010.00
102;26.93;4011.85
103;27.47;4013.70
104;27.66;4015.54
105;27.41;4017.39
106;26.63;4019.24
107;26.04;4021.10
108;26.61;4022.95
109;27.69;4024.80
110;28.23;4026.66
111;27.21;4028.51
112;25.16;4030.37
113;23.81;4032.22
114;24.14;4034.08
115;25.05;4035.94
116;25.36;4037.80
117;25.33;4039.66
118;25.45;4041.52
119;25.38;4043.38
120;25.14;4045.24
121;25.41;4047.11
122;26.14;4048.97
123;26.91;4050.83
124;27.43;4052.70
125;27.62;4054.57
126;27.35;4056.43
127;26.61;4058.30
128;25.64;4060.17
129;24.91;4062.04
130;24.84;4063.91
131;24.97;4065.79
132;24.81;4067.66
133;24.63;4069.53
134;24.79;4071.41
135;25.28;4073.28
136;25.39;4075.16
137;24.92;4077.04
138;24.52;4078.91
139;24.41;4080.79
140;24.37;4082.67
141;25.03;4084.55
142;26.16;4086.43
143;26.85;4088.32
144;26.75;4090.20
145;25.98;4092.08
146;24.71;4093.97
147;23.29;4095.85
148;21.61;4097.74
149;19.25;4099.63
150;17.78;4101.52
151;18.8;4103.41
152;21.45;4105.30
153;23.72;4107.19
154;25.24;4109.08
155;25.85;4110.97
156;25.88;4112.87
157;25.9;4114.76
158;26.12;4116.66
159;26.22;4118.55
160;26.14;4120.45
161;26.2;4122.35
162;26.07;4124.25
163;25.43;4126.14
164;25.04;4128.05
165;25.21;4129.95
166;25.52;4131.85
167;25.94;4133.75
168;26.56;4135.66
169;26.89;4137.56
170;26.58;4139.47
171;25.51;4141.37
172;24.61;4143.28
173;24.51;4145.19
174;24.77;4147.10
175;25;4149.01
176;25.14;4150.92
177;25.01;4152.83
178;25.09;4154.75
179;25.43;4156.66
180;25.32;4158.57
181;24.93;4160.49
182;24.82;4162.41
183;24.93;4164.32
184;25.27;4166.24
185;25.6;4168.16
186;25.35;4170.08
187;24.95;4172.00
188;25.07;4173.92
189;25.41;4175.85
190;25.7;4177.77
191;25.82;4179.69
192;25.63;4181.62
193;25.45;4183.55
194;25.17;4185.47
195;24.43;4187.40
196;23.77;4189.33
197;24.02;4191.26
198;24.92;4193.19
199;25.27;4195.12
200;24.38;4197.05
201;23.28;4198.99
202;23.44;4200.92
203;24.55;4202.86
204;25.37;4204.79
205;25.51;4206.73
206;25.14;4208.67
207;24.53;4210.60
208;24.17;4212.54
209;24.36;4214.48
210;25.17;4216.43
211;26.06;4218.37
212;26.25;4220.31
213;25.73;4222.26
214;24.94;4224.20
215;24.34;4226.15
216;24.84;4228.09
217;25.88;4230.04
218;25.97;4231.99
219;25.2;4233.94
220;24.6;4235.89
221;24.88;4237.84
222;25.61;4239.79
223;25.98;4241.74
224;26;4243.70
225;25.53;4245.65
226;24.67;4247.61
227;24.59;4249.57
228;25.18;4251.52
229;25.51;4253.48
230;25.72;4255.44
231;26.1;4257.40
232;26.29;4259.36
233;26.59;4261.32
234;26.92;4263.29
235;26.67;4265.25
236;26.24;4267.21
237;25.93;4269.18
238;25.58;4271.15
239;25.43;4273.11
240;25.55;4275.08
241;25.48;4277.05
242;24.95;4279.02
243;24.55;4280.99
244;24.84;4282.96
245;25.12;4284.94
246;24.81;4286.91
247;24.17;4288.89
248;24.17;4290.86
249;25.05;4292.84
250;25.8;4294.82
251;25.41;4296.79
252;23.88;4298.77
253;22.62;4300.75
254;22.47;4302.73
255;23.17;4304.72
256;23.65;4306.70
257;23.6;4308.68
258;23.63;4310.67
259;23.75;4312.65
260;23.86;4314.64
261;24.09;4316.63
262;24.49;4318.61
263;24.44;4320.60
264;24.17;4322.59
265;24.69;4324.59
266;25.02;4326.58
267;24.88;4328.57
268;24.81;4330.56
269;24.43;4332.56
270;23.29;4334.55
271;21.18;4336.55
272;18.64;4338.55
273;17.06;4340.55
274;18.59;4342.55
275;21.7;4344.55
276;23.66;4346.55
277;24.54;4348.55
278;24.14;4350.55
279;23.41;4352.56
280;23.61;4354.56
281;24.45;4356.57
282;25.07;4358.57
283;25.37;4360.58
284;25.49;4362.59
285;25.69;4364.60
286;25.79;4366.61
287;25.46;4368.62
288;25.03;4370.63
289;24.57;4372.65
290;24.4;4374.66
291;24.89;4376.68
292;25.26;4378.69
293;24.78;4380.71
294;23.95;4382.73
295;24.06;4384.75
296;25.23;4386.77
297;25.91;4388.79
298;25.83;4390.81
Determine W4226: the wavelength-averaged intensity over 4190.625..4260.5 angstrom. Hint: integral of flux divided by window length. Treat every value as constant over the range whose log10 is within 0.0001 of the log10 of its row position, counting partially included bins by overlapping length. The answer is 25.1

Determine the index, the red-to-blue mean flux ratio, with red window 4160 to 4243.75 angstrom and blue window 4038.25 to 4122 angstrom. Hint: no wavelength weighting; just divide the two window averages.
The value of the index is 1.0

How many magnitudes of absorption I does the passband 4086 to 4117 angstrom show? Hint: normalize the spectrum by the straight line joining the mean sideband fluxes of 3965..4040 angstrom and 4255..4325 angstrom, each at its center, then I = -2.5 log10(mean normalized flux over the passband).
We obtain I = 0.030 mag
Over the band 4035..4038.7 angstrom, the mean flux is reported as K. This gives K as 25.2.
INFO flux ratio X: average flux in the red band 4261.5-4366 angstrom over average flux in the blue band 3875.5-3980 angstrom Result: 1.2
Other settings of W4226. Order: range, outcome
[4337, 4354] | 21.5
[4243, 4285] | 25.6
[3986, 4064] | 26.1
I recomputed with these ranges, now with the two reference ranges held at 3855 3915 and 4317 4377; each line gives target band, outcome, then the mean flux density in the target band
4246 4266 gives -0.09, 25.8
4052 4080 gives -0.09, 25.6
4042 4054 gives -0.11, 26.1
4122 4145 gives -0.09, 25.7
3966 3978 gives 0.42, 15.9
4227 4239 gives -0.07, 25.2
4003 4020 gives -0.12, 26.3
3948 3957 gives -0.07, 25.1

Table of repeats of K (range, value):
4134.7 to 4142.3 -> 26.4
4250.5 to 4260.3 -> 25.8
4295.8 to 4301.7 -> 24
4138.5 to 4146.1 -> 25.3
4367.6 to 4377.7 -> 24.9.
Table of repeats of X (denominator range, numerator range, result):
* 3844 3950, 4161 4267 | 1.12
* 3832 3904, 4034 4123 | 1.09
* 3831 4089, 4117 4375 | 1.06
